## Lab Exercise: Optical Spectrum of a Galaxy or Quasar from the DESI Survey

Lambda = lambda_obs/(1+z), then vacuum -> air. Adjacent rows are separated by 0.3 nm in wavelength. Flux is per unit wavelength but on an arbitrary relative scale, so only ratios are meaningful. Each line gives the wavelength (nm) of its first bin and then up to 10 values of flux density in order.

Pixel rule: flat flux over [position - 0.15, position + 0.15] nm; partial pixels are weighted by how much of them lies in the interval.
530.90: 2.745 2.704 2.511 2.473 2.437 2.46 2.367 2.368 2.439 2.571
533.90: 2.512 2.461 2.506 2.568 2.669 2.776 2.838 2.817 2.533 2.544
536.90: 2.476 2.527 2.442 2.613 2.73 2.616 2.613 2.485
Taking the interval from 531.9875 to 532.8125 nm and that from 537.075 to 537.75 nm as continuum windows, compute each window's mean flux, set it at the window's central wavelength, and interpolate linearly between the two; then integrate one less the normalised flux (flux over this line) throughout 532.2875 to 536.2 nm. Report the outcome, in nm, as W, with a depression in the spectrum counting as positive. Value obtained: -0.18 nm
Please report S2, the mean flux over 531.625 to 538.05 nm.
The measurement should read 2.55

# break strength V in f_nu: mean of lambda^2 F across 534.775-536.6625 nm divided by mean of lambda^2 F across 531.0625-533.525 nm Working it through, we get 1.10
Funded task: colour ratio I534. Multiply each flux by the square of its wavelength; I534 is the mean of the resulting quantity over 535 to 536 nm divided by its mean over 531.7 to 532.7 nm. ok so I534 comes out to 1.1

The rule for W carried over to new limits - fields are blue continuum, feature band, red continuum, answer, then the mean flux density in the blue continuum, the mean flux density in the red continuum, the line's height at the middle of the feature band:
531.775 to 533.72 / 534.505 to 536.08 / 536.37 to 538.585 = -0.127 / 2.44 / 2.56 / 2.51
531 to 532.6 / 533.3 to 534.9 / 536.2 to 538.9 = 0.015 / 2.52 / 2.57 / 2.54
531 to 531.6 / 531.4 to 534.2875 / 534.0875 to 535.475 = 0.168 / 2.63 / 2.59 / 2.61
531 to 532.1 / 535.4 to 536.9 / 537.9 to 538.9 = -0.034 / 2.55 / 2.64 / 2.61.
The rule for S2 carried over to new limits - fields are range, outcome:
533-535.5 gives 2.55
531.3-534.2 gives 2.46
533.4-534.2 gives 2.52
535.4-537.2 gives 2.64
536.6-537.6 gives 2.49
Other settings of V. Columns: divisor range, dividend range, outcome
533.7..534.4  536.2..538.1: 1.03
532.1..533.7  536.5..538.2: 1.06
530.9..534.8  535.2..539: 1.07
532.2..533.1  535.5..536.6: 1.14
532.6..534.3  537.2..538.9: 1.07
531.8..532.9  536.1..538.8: 1.08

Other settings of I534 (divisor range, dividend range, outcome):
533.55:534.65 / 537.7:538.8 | 1.07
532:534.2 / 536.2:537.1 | 1.04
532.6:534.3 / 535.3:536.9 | 1.10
